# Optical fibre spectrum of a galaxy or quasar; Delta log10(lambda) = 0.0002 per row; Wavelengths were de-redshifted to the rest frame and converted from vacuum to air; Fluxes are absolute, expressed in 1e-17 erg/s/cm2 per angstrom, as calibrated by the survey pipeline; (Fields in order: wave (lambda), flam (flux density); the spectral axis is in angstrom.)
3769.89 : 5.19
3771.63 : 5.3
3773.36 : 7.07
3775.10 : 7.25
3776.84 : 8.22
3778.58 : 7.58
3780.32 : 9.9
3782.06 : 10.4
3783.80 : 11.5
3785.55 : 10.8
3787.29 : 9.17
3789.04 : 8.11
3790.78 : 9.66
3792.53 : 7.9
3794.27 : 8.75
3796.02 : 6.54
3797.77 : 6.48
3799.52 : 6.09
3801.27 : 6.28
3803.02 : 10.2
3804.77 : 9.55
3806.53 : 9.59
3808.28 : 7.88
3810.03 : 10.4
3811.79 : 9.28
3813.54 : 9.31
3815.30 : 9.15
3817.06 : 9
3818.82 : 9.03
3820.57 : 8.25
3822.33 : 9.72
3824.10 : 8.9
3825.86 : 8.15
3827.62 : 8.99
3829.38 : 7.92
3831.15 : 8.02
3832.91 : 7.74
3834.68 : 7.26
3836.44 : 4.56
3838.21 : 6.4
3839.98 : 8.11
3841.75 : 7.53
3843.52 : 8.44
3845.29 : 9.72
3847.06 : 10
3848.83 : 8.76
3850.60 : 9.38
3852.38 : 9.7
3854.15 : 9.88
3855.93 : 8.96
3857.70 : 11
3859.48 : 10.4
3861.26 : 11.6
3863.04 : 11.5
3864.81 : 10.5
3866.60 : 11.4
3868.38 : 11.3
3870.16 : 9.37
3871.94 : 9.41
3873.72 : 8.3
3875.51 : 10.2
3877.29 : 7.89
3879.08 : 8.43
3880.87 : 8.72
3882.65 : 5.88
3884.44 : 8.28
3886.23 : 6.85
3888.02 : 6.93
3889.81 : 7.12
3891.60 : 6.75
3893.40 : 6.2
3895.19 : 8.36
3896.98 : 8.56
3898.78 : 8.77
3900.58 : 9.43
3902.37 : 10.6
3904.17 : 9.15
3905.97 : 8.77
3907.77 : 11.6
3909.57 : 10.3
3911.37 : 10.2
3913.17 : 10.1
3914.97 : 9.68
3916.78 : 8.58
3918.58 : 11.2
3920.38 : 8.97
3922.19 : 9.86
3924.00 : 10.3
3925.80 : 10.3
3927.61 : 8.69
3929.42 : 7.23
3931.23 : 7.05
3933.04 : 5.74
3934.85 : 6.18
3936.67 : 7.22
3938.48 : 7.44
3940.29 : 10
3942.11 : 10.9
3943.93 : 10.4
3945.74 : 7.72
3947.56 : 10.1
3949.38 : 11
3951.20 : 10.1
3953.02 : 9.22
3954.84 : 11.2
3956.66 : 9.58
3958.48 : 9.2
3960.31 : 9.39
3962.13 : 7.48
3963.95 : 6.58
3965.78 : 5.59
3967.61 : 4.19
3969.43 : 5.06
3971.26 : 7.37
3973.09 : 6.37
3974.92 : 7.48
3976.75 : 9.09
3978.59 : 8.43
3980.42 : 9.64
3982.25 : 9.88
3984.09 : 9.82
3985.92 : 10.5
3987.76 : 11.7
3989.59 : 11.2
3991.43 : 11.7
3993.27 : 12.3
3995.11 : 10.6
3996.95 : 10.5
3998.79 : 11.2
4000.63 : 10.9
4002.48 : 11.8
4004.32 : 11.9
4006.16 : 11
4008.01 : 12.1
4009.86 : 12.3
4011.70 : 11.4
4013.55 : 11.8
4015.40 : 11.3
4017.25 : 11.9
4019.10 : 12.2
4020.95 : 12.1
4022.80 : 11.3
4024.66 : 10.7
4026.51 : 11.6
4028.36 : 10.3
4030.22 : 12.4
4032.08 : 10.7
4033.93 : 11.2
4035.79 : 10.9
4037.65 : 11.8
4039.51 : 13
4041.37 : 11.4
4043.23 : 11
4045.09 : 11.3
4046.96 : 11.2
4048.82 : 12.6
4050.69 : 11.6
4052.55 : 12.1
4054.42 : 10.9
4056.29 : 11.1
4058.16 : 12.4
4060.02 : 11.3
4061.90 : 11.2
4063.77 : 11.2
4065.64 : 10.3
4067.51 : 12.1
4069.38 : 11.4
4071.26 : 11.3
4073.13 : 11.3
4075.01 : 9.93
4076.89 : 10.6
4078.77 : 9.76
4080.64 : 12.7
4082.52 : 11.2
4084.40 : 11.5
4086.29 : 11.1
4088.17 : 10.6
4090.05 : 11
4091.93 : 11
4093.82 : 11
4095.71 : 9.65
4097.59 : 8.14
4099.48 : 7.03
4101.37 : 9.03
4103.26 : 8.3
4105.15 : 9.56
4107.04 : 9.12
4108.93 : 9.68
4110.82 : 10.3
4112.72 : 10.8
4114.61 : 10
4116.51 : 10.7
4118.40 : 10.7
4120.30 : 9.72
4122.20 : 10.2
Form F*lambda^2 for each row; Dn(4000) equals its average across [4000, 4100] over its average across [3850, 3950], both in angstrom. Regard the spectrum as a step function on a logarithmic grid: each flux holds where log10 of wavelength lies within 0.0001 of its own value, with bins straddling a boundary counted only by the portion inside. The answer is 1.3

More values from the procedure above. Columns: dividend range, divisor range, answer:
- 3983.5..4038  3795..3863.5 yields 1.43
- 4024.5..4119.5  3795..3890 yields 1.39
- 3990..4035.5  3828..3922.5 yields 1.37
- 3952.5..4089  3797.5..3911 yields 1.31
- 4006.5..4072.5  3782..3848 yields 1.52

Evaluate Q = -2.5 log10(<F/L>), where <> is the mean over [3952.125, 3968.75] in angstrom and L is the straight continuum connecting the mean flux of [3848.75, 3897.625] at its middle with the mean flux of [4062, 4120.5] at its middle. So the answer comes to 0.19 mag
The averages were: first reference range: 8.99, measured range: 8.01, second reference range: 10.4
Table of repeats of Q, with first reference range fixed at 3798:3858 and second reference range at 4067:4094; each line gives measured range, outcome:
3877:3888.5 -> 0.20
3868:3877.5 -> -0.05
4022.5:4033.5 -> -0.06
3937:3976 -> 0.17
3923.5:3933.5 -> 0.16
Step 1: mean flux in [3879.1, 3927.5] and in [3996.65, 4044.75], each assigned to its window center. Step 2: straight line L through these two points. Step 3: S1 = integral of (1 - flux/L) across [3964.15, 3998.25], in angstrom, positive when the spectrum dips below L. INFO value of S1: 5.5 angstrom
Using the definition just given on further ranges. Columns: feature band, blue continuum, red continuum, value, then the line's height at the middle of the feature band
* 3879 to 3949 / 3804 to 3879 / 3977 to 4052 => 9.15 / 10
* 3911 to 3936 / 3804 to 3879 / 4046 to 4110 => 2.13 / 9.64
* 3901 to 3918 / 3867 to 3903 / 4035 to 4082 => -2.10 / 8.81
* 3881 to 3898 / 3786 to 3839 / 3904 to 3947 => 2.95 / 8.82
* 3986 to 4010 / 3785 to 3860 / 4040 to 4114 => -3.23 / 10.1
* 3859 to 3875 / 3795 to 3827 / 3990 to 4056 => -1.87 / 9.33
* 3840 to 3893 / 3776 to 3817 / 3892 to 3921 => 0.55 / 9.17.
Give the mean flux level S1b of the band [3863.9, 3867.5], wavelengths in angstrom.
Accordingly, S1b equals 11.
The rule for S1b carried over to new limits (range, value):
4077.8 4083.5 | 11.2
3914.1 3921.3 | 9.61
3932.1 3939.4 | 6.66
